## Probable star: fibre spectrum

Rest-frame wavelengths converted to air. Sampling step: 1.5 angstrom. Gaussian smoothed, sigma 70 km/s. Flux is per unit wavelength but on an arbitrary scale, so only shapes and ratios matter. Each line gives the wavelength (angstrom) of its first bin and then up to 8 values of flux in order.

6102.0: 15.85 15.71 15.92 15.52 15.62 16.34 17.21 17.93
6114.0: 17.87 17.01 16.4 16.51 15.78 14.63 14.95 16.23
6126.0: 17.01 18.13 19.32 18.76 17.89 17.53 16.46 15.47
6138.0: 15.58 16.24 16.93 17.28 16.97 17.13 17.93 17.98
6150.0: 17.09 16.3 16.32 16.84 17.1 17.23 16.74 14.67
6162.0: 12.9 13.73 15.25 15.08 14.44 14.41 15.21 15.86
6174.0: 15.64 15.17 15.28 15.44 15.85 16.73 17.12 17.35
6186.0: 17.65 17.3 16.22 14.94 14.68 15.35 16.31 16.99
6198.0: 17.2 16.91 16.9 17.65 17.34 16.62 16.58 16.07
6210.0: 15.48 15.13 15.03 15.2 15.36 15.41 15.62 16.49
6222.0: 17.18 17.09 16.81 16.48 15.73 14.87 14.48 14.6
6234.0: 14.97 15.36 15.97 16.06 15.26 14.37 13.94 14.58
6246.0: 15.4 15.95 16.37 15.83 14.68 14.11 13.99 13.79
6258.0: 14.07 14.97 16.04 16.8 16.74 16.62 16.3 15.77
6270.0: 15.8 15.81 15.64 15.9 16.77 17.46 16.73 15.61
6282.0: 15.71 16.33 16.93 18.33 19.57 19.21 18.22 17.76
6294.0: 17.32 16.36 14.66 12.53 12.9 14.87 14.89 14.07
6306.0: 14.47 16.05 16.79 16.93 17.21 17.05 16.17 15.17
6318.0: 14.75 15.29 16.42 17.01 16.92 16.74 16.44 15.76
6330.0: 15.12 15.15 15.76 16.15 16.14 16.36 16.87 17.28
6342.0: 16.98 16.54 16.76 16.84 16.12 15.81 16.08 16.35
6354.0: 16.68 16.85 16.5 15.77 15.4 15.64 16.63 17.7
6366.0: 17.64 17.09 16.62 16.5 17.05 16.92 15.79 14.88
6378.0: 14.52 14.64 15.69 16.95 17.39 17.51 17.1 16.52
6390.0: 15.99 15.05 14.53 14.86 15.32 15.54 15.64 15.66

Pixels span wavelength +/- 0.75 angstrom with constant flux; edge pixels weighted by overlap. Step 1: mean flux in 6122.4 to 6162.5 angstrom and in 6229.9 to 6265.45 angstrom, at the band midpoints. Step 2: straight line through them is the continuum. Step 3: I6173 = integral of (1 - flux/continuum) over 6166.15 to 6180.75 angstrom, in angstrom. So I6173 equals 1.0 angstrom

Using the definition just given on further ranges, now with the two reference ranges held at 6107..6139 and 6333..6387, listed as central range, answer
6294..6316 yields 1.4 angstrom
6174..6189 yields 0.3 angstrom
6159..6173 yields 1.7 angstrom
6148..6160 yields -0.1 angstrom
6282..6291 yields -0.7 angstrom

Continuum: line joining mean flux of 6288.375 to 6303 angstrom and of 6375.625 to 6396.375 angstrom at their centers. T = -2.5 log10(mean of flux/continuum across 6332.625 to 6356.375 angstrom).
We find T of -0.04 mag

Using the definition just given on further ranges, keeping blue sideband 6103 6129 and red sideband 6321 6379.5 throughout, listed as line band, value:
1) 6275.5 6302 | -0.01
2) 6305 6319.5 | 0.02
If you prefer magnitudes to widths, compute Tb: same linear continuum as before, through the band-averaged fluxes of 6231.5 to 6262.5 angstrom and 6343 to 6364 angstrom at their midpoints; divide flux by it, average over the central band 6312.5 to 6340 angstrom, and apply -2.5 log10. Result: -0.01 mag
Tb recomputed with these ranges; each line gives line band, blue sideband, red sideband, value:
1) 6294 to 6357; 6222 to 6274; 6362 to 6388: 0.010 mag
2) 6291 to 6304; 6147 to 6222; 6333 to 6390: 0.066 mag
